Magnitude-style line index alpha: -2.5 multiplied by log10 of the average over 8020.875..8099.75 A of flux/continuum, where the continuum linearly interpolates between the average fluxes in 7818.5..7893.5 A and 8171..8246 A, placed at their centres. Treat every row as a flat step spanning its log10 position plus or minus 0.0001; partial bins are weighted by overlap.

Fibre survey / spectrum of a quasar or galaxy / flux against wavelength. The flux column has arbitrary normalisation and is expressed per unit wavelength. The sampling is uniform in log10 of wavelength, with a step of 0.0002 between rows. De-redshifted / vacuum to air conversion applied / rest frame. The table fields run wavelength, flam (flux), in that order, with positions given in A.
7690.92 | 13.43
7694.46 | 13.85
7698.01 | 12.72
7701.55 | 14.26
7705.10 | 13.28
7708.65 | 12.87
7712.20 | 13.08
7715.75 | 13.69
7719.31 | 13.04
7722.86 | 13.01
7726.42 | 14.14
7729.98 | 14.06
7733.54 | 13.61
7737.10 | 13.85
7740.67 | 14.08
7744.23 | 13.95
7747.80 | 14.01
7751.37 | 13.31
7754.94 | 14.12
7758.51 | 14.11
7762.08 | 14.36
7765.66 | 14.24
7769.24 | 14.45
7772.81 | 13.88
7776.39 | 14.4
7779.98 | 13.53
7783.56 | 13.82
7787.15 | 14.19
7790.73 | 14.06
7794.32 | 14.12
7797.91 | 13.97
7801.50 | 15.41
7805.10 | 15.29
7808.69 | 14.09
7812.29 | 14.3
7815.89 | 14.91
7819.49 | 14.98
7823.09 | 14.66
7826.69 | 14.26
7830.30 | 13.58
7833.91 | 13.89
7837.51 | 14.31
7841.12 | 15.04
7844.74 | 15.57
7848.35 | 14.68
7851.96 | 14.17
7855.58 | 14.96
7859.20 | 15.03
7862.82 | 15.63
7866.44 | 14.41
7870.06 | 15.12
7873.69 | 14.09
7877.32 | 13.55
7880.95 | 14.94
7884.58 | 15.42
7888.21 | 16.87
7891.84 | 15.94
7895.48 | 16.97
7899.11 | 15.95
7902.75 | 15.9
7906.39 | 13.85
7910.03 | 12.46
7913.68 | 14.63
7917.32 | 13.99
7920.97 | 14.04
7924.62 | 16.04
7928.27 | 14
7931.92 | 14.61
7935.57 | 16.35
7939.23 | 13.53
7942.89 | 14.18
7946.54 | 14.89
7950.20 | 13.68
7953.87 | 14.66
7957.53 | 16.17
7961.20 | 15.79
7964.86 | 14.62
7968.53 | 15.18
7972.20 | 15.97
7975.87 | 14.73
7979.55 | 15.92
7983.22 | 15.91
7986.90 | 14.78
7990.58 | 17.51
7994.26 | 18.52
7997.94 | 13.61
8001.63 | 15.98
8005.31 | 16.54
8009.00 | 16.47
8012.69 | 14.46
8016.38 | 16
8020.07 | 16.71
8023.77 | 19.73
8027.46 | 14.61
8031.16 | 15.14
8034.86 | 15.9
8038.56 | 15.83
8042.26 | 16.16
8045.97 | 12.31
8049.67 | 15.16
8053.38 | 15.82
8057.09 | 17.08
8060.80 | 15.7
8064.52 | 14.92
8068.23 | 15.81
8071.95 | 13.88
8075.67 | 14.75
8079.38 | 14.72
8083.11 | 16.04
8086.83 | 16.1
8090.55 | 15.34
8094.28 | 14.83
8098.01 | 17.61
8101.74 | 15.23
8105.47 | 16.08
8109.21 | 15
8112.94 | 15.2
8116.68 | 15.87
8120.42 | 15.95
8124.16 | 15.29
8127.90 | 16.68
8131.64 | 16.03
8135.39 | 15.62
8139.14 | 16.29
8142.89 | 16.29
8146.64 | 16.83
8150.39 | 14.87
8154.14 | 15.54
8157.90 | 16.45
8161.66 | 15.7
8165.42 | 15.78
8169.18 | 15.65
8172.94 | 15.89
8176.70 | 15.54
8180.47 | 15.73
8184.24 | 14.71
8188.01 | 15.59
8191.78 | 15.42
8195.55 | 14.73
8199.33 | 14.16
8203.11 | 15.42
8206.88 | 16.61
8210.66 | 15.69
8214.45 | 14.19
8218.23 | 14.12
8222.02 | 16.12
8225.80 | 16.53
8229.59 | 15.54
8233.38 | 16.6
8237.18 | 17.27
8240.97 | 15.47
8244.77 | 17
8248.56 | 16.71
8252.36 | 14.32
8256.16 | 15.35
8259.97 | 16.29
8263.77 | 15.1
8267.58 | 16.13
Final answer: -0.02 mag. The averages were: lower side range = 14.8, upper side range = 15.6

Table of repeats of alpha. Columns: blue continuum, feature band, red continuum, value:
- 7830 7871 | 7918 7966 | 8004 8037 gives 0.05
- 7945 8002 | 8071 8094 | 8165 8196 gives 0.02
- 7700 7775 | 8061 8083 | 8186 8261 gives 0.01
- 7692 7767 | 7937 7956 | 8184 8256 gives 0.02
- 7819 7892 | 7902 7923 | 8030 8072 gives 0.07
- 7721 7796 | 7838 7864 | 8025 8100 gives -0.04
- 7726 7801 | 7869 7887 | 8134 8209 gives -0.01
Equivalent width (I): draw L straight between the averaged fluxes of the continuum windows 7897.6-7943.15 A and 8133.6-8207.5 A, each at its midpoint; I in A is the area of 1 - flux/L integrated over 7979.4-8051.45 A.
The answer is -4.3 A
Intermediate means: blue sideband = 14.6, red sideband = 15.6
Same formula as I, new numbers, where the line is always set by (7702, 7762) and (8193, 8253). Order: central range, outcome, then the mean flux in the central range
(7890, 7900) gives -1.4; 16.3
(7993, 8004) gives -0.9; 15.9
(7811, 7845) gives -1.1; 14.5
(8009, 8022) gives -0.9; 15.8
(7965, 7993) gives -1.9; 15.7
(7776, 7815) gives -1.0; 14.3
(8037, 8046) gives -0.2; 15.2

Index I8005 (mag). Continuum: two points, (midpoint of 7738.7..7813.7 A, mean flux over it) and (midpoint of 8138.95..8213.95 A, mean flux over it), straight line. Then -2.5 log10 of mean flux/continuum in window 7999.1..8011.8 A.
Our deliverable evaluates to -0.07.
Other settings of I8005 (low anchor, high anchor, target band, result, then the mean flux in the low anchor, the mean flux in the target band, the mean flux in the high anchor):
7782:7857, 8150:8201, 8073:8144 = -0.032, 14.5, 15.7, 15.4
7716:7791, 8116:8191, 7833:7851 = -0.029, 13.9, 14.7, 15.8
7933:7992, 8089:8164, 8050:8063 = -0.032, 15.2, 16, 15.8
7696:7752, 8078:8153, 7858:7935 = -0.030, 13.6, 14.9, 15.8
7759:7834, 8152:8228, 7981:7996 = -0.122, 14.3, 16.7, 15.5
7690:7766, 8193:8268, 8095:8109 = -0.061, 13.7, 16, 15.7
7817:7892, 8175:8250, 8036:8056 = 0.006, 14.8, 15.2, 15.7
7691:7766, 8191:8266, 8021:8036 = -0.107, 13.7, 16.4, 15.6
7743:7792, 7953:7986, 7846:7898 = -0.028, 14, 15.1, 15.4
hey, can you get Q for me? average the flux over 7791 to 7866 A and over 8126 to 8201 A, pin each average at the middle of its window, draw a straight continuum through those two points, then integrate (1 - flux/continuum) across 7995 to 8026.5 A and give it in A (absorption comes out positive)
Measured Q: -2.1 A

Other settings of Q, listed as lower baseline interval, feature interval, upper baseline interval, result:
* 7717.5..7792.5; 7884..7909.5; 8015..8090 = -1.68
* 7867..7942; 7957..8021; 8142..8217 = -3.06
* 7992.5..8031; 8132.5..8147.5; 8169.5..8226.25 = -0.57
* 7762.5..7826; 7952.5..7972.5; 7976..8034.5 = 0.46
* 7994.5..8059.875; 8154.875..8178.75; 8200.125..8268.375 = -0.06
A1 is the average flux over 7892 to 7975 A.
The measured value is 14.9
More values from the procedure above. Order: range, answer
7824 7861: 14.6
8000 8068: 15.8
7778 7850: 14.4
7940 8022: 15.5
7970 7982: 15.6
